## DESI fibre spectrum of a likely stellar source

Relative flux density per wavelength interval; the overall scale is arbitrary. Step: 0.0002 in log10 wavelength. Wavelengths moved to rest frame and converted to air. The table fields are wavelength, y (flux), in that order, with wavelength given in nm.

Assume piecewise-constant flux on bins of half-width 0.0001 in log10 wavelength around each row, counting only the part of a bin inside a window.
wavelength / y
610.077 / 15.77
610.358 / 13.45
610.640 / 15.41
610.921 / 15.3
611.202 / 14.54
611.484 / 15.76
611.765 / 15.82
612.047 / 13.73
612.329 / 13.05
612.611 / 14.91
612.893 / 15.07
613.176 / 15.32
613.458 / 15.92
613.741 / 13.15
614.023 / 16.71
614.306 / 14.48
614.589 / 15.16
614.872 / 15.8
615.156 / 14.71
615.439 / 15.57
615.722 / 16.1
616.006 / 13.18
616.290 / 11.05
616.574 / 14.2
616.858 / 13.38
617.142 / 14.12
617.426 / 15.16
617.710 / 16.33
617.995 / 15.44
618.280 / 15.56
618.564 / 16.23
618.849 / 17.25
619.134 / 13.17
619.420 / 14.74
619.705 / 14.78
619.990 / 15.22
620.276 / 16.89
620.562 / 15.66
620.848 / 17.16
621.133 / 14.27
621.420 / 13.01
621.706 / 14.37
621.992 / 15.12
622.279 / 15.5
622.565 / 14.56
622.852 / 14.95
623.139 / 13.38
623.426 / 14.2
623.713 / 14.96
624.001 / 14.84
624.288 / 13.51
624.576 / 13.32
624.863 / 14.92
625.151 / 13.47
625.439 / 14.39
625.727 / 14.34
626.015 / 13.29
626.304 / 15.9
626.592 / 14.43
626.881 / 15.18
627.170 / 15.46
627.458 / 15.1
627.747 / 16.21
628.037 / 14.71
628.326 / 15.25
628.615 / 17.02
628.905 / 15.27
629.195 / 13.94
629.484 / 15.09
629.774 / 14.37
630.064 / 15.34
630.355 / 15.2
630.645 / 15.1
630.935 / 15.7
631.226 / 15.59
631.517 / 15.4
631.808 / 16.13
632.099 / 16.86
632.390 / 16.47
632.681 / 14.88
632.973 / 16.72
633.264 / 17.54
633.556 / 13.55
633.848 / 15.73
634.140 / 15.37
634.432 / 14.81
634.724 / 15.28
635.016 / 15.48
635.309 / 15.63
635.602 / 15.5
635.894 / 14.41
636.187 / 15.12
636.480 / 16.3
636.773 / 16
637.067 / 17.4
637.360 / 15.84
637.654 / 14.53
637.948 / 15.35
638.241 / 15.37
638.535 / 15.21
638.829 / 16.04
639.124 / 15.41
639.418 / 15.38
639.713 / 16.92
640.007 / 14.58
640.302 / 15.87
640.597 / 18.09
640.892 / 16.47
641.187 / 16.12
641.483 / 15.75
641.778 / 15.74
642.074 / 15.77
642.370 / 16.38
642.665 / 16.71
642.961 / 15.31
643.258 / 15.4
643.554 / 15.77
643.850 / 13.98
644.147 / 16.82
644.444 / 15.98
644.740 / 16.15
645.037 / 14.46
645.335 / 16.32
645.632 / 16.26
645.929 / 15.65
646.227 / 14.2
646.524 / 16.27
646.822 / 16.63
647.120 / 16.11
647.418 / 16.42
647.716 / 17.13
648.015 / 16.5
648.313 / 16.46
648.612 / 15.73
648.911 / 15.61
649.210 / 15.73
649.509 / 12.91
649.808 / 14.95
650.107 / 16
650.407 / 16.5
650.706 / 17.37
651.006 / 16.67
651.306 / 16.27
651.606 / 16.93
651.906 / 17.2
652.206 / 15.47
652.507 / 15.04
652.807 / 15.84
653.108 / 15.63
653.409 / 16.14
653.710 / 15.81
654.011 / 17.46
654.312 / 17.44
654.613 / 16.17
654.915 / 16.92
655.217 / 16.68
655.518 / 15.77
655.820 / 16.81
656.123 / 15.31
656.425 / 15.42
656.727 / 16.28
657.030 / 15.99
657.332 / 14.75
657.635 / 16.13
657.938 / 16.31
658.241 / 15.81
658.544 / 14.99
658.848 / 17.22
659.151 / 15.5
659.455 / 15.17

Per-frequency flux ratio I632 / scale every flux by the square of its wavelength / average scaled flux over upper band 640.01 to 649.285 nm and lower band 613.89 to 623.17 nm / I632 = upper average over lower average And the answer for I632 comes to 1.16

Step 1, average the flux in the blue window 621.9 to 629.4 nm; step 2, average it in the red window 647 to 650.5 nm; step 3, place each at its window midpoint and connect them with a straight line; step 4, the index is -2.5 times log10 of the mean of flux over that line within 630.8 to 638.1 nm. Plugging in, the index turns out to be -0.04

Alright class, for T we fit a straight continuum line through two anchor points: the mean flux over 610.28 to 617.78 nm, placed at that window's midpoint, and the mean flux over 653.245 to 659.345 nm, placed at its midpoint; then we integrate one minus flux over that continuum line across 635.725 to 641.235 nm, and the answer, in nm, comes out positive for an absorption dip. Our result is -0.10 nm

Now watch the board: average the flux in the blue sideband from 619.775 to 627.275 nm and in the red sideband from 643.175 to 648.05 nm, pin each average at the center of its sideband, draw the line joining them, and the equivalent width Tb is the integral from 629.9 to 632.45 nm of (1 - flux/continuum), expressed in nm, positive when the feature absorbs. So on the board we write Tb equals -0.10 nm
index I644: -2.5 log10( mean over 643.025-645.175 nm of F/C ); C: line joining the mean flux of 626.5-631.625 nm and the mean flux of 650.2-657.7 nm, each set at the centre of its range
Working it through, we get 0.02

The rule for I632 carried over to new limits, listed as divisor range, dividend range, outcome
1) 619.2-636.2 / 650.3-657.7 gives 1.17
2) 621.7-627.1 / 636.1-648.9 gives 1.16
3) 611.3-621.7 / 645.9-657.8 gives 1.20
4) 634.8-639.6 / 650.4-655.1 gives 1.11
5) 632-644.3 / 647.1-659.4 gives 1.07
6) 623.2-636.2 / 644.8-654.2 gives 1.12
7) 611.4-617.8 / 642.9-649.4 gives 1.19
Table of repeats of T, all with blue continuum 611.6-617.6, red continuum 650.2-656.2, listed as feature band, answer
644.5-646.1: 0.03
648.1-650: 0.11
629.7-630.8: 0.02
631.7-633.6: -0.09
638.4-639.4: 0.01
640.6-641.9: -0.03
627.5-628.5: -0.01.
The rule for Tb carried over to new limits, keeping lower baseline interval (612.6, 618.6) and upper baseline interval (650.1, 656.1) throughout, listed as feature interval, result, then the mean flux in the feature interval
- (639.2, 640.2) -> 0.01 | 15.6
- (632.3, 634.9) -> 0.00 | 15.6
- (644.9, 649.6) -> 0.10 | 15.8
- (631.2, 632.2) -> -0.03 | 16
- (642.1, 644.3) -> 0.03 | 15.8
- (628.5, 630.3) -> 0.03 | 15.1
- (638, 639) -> 0.02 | 15.5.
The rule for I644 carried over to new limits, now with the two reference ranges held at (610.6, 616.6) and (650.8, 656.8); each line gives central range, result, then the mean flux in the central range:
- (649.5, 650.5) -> 0.06 mag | 15.3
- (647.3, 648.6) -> -0.03 mag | 16.5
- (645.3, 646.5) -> 0.02 mag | 15.6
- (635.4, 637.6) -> -0.01 mag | 15.7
